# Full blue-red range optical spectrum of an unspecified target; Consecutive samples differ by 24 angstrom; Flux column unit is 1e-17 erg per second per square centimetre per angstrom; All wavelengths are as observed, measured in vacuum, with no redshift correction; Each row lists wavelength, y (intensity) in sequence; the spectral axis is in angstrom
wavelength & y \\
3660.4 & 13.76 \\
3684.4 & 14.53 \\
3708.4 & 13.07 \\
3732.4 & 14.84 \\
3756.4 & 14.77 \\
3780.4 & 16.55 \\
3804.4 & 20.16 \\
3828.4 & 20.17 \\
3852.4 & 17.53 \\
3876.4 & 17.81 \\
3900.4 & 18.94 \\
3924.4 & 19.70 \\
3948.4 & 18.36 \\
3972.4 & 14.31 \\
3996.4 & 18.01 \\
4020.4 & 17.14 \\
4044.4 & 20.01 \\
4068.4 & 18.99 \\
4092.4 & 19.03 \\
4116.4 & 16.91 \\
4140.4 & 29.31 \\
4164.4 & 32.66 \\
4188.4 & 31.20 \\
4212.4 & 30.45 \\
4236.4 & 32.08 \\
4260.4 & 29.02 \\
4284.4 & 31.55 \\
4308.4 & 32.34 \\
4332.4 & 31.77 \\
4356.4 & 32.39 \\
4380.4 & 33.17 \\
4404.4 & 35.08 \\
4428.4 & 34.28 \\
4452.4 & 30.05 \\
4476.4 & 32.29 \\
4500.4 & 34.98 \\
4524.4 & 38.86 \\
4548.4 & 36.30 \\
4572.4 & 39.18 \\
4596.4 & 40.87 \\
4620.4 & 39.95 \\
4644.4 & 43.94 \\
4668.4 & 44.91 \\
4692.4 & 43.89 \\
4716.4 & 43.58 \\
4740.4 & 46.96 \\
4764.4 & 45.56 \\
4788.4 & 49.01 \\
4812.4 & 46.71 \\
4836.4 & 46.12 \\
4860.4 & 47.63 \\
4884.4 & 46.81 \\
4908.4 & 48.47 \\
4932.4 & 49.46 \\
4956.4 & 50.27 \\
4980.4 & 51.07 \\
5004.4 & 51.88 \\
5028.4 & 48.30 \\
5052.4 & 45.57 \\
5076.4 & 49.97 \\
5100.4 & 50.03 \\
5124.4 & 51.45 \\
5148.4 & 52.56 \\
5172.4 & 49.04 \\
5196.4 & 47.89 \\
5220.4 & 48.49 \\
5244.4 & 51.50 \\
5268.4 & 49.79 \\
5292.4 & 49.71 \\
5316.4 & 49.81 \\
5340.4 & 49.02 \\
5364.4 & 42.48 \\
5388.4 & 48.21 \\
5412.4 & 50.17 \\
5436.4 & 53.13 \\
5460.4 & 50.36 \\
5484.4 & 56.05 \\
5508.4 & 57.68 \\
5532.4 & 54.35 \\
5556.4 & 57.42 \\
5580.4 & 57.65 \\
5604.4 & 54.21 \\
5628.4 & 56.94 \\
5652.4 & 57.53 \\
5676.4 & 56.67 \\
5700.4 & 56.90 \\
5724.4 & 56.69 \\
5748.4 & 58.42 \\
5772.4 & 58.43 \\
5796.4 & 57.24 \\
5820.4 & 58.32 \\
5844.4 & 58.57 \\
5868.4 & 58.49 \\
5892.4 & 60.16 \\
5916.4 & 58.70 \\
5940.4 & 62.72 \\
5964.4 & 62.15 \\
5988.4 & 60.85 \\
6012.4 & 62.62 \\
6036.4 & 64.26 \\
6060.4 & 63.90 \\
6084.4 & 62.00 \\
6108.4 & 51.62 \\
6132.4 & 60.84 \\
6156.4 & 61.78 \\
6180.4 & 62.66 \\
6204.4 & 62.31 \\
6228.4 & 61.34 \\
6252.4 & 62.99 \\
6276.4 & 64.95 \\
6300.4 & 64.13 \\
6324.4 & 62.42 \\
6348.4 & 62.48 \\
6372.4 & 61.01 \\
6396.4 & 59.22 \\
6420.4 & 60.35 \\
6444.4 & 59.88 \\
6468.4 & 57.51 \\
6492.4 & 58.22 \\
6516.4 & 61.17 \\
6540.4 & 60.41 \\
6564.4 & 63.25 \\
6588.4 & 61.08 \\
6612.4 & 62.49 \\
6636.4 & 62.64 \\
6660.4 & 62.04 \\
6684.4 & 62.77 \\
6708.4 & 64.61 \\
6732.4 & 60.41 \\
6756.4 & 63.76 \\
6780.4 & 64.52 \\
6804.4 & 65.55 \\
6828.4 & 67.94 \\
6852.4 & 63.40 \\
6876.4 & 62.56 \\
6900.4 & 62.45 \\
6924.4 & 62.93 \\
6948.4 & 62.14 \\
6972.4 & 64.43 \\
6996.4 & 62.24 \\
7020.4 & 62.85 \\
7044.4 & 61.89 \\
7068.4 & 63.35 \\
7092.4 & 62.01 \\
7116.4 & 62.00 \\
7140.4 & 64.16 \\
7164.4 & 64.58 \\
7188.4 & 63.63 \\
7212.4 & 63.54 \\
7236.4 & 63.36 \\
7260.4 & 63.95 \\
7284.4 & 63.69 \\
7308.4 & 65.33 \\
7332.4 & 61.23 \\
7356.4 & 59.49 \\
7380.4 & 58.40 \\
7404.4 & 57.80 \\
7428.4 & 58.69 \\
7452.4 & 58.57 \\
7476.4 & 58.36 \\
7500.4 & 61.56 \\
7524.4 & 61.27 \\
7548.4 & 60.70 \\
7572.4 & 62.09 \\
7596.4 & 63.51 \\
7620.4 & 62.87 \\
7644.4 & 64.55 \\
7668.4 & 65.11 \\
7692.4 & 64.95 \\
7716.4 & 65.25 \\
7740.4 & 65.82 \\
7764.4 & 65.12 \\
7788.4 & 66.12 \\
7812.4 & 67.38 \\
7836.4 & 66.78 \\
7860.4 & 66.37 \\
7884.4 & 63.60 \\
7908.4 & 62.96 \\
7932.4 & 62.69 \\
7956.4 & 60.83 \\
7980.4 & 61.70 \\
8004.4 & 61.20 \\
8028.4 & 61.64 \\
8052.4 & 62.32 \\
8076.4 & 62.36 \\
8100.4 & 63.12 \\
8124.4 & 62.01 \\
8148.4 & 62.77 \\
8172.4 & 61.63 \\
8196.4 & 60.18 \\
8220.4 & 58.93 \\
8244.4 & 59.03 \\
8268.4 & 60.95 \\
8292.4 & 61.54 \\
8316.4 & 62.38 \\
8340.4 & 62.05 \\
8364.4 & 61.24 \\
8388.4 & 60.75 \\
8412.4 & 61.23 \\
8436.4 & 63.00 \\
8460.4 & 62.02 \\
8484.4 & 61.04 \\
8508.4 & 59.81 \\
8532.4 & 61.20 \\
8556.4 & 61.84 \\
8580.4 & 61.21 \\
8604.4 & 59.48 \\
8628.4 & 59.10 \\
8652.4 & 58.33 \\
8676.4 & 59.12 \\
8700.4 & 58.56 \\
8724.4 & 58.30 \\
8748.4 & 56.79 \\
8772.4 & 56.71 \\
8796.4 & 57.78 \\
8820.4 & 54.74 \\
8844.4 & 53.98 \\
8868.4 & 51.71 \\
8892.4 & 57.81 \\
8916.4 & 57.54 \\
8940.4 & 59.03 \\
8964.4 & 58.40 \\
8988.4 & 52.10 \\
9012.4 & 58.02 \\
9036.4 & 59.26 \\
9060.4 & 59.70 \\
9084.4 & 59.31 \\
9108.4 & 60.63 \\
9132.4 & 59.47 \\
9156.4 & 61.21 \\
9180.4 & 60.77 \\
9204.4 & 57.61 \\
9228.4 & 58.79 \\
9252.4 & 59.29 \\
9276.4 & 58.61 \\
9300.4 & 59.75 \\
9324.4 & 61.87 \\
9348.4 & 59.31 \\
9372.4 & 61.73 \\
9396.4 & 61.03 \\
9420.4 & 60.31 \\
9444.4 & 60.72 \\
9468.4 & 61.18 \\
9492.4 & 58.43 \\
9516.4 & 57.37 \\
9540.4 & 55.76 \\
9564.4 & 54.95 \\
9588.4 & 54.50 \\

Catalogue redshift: 0.04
